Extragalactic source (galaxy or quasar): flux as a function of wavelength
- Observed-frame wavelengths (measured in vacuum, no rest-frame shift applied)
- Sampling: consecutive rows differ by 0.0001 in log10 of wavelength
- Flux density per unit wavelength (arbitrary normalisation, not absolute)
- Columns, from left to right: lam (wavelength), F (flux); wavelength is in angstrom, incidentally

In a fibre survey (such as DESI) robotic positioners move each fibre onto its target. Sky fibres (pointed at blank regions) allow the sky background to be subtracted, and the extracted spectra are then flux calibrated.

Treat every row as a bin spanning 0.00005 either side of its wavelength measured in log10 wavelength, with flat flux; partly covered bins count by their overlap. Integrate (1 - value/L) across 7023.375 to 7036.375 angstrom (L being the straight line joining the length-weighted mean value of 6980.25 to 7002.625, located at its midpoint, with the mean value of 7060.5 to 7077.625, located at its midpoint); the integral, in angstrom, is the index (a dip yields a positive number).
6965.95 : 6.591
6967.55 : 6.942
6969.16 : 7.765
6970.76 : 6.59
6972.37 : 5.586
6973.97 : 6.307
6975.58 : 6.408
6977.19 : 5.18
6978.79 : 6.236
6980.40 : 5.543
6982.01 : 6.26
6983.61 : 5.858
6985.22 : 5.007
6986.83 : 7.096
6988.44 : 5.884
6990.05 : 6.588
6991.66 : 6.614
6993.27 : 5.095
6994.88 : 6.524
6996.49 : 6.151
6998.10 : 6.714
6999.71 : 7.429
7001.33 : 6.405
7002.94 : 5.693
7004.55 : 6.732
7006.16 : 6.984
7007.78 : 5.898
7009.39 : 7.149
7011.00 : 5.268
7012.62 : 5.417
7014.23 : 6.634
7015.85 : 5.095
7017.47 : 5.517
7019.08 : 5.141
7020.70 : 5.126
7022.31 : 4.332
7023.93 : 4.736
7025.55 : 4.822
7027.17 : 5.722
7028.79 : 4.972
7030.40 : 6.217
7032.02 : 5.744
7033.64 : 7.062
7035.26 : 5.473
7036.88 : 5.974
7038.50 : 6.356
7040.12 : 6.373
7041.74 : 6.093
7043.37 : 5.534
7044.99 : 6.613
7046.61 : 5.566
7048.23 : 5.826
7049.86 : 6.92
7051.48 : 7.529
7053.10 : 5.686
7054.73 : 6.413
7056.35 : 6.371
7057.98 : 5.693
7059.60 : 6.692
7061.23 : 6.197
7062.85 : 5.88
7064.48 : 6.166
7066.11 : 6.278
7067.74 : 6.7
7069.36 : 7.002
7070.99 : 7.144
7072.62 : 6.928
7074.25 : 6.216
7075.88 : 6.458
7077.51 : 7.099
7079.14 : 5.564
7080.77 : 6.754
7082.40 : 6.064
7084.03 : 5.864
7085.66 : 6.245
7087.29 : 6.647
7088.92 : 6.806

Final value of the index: 1.6 angstrom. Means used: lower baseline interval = 6.23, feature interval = 5.62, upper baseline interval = 6.53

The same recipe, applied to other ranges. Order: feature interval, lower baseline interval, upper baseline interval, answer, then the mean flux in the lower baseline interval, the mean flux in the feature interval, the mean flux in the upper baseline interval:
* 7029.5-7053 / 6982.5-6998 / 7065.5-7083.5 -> 0.64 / 6.12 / 6.21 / 6.56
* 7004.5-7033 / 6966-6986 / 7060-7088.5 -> 2.99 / 6.16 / 5.62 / 6.43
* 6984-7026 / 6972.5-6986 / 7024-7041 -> -0.72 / 5.84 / 5.93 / 5.82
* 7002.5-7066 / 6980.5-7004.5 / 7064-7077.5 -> 5.03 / 6.23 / 5.94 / 6.65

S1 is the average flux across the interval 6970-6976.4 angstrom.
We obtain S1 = 6.21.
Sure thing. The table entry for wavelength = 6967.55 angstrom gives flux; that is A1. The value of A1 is 6.942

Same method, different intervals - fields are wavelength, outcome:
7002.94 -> 5.693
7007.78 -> 5.898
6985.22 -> 5.007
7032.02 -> 5.744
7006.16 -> 6.984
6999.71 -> 7.429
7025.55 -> 4.822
